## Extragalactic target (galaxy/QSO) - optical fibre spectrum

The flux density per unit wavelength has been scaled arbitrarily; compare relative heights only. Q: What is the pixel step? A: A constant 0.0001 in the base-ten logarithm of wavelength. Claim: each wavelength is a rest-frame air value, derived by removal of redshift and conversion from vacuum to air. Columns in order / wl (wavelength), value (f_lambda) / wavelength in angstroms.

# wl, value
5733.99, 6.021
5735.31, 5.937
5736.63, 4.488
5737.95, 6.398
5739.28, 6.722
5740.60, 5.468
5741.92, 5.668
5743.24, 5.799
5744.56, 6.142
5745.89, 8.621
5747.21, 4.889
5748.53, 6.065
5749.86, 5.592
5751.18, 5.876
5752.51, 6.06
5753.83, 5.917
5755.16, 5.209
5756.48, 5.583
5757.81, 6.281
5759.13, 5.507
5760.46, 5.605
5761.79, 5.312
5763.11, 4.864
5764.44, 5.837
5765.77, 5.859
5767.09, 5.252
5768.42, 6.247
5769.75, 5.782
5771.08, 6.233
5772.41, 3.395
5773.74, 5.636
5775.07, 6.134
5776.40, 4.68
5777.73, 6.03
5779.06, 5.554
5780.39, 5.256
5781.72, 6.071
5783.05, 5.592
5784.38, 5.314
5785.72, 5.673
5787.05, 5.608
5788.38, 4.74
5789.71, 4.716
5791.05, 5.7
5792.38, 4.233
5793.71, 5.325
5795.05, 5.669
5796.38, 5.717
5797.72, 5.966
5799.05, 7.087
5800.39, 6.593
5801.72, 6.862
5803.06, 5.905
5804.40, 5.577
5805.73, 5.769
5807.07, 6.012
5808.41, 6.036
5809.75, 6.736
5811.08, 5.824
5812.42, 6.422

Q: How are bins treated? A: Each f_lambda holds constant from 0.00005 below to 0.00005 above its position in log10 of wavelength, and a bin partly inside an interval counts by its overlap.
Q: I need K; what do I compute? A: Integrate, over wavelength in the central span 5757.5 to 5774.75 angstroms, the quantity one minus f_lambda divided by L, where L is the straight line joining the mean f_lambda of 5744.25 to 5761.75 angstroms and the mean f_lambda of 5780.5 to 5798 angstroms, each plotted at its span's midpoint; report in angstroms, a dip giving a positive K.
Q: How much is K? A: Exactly 0.6 angstroms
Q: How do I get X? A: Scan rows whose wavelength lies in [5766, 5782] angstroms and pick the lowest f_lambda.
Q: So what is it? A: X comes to 3.395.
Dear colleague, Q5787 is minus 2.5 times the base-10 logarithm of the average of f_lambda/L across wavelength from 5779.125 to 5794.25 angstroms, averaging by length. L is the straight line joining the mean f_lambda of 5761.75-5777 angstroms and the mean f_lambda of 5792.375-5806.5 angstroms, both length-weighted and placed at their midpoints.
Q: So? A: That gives 0.08 mag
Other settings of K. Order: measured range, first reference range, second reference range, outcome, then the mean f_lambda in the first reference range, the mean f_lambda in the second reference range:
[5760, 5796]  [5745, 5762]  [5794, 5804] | 3.8 angstroms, 5.9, 6.2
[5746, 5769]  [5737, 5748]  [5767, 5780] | 0.5 angstroms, 6.17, 5.5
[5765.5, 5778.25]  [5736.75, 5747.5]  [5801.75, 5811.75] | 1.3 angstroms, 6.17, 6.03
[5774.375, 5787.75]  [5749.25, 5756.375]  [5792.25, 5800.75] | 0.5 angstroms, 5.72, 5.87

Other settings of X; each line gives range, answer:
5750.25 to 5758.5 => 5.209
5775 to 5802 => 4.233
